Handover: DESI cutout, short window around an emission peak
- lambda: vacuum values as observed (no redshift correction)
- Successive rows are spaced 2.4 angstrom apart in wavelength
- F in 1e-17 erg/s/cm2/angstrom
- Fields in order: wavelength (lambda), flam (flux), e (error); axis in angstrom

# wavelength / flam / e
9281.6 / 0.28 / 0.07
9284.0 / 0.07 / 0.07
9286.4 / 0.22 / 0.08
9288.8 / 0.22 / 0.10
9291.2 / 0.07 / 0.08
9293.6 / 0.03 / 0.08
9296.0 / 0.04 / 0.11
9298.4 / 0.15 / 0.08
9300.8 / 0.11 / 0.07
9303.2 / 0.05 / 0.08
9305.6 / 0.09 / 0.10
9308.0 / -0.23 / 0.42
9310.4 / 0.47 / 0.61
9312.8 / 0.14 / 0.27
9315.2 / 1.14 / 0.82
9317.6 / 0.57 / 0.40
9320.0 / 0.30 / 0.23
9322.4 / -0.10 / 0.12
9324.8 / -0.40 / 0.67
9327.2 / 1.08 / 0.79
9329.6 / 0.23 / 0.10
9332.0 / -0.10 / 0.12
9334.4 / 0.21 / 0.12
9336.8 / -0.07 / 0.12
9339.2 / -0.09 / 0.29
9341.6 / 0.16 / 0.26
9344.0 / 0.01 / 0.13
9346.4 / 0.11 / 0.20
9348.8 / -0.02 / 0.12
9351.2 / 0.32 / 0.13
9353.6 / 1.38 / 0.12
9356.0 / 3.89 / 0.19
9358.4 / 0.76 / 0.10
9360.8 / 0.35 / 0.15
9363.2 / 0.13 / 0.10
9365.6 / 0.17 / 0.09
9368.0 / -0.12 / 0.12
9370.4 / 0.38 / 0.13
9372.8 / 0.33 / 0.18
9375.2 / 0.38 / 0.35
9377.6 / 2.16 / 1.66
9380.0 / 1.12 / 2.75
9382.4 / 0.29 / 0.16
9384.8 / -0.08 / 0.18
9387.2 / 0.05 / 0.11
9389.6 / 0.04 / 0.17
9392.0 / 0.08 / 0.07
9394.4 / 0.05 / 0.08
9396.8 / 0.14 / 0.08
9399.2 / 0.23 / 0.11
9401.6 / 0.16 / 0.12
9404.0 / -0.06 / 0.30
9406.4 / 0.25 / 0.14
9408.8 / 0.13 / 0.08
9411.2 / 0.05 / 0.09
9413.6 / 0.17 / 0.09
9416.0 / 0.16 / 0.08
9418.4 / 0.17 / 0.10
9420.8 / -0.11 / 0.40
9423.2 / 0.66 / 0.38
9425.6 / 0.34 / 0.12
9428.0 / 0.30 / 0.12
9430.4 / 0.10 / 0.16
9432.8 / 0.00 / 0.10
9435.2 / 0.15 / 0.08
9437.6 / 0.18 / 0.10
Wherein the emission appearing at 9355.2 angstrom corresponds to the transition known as [O III]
